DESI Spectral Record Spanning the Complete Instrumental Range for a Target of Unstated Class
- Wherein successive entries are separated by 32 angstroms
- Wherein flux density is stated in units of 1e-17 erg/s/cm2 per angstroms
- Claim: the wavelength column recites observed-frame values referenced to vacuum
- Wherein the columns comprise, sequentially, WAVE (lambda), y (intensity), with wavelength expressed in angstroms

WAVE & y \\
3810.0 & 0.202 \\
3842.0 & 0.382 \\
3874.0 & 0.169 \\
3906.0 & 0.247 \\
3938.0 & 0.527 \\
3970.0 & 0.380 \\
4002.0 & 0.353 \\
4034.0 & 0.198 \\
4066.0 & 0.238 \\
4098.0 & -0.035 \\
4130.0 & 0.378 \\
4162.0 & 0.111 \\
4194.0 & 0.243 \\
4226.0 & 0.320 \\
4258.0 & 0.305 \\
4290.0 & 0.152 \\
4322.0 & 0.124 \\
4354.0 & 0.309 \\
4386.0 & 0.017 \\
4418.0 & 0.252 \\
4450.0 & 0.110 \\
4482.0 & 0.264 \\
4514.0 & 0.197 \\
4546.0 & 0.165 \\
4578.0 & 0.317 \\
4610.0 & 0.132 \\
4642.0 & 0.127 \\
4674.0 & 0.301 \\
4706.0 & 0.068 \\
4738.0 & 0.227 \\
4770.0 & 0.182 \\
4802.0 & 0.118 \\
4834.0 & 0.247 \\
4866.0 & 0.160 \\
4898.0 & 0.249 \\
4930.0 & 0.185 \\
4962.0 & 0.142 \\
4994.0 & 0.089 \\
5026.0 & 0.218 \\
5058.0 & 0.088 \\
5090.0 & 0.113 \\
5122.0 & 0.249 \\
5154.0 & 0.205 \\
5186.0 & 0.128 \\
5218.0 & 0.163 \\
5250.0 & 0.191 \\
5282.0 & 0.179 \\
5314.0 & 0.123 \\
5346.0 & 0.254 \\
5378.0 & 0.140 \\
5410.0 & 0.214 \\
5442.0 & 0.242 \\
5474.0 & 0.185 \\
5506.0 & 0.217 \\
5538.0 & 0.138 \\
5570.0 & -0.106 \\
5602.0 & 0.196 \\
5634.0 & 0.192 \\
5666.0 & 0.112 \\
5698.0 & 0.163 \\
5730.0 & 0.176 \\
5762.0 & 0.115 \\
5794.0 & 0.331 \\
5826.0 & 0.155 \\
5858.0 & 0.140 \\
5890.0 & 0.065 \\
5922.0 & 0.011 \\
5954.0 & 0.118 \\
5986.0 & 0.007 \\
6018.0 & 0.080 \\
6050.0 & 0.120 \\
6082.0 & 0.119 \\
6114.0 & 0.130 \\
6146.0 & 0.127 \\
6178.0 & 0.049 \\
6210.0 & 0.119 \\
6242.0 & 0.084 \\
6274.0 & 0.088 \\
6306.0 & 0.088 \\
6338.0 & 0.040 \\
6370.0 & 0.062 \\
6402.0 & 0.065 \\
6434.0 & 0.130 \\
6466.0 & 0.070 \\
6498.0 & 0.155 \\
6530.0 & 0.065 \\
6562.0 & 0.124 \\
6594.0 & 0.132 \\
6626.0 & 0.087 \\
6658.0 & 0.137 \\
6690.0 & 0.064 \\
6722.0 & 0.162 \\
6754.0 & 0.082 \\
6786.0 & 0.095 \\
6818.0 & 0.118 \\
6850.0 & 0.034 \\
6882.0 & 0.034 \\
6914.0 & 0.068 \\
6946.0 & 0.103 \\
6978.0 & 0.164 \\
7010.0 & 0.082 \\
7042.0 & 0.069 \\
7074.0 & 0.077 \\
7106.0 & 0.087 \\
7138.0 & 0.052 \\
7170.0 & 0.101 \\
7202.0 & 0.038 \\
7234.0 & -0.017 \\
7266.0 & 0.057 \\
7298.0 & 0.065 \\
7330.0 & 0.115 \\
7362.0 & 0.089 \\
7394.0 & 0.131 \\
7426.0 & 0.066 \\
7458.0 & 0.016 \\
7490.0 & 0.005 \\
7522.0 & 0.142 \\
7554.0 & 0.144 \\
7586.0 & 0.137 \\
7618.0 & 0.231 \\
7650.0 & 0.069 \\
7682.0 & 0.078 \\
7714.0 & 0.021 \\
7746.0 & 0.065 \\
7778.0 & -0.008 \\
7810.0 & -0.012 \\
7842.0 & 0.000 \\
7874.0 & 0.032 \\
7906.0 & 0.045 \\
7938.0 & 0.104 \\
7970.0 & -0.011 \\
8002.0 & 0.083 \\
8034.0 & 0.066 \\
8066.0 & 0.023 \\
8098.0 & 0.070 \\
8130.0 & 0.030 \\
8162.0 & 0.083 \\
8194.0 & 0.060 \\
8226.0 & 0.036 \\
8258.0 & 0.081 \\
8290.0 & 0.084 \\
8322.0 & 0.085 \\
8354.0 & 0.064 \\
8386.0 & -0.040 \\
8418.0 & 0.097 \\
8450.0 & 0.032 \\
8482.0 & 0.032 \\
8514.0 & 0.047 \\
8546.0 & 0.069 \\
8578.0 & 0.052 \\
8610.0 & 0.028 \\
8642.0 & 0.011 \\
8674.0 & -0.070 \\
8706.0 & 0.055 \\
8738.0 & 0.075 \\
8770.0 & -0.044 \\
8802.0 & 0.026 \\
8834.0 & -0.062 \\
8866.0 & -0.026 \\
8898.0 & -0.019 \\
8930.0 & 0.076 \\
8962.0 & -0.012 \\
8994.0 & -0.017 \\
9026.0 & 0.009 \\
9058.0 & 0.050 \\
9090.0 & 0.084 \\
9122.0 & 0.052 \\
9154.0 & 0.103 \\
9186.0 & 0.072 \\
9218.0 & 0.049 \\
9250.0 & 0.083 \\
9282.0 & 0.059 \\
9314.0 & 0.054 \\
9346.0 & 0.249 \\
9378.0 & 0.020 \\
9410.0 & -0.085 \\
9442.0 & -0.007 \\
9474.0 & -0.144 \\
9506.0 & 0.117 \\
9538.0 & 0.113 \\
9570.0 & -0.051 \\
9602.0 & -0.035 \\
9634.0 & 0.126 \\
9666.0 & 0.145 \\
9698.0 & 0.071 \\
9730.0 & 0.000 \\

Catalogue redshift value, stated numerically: 1.51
